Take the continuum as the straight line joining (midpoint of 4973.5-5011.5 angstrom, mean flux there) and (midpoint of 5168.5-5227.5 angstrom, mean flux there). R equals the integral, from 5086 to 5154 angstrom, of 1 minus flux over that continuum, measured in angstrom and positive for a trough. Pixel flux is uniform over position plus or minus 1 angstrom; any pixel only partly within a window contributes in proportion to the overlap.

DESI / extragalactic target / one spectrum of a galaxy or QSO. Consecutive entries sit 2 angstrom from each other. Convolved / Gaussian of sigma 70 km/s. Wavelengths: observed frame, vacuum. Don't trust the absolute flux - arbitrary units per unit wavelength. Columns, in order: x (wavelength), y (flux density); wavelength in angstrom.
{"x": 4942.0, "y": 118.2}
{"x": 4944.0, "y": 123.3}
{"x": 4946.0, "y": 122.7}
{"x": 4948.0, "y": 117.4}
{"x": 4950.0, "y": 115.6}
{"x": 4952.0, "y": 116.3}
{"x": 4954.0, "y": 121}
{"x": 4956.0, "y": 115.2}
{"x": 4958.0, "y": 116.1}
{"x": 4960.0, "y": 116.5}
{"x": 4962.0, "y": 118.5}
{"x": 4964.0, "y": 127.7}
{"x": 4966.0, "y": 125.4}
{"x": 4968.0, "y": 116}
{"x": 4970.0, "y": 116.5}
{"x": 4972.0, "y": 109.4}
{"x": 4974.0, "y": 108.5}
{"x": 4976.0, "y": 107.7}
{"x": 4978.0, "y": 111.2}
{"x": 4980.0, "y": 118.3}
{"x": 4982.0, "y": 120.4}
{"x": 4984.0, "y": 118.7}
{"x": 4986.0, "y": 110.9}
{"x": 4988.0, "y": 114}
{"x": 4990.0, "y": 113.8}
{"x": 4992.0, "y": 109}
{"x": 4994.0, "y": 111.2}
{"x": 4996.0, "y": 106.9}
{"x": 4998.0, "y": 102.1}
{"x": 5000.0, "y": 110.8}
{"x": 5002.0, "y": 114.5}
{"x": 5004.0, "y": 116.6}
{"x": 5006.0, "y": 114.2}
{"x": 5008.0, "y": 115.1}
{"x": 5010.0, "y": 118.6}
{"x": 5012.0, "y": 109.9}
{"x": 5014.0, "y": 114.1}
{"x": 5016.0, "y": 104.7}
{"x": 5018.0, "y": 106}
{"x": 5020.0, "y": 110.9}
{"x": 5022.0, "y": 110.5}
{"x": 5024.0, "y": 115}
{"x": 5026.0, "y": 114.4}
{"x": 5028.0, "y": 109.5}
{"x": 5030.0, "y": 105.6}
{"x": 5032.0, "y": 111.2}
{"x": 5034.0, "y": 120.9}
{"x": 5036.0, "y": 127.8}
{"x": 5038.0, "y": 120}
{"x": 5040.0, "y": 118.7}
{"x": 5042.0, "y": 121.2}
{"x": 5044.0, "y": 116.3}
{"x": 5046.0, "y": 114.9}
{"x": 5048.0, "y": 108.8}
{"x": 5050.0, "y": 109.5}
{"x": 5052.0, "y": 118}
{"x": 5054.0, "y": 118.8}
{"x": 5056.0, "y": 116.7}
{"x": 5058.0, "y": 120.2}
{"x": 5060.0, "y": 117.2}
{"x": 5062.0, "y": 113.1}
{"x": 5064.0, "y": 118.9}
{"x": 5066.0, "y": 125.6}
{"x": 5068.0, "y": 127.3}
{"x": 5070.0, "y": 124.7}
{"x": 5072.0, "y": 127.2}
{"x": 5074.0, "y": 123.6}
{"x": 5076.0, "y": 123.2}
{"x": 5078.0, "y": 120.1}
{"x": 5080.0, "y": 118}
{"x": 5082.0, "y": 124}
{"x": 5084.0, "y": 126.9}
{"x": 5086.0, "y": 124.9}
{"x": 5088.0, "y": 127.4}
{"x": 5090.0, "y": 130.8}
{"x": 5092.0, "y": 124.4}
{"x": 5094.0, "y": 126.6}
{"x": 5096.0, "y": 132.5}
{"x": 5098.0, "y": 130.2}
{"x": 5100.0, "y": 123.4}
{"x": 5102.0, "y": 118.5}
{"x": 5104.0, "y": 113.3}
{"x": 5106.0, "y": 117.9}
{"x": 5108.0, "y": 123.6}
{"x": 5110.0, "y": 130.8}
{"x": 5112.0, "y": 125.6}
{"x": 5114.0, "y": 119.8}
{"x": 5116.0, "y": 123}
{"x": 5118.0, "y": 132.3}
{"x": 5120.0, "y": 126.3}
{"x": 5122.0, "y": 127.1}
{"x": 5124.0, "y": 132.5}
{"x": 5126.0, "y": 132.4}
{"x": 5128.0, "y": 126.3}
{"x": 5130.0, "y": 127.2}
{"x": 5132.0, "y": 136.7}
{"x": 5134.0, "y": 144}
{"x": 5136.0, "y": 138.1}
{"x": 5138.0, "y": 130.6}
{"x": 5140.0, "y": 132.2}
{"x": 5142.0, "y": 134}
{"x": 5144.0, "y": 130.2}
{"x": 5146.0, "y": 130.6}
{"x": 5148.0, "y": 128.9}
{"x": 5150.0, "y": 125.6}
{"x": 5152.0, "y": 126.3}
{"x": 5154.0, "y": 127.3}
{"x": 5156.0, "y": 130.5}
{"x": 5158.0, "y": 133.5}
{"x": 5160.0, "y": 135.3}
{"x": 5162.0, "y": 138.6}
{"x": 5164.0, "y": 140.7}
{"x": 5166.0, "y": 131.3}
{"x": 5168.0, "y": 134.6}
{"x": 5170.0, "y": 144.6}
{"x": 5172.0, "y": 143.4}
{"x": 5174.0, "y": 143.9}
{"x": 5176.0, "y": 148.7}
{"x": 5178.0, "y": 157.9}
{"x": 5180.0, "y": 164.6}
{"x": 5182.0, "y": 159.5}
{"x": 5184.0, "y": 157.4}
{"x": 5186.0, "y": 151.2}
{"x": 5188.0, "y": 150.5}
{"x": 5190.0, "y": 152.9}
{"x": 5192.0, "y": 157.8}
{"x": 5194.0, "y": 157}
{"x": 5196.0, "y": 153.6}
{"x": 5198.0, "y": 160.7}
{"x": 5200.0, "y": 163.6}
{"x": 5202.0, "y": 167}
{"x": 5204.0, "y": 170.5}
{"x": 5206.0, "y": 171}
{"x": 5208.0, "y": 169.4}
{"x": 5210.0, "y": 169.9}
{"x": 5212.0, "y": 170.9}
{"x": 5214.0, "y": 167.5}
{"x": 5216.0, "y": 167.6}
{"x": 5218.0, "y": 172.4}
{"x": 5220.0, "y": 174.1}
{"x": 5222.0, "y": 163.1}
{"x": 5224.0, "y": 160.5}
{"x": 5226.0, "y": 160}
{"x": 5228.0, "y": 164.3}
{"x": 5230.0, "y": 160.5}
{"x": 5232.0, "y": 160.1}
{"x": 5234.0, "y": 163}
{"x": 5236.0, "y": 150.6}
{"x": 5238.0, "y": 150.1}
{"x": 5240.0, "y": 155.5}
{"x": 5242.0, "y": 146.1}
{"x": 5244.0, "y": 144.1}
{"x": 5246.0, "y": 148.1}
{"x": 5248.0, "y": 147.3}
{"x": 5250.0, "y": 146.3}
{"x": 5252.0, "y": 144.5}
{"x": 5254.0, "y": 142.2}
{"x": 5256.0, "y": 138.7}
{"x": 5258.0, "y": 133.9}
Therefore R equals 6.7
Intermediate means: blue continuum 113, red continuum 160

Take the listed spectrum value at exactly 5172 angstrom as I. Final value 143.4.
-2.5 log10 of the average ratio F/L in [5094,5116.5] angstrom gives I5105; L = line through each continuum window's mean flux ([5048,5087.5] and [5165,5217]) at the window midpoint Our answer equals 0.07 mag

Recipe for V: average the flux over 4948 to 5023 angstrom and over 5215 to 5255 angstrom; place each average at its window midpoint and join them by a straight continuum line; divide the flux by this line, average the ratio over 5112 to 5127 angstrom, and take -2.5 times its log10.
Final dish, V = 0.07 mag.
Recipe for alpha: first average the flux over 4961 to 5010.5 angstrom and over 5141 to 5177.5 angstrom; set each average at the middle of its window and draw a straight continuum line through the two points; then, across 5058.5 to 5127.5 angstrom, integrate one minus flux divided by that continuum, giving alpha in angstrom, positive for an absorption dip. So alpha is 1.5 angstrom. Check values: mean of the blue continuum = 114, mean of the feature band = 124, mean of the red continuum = 135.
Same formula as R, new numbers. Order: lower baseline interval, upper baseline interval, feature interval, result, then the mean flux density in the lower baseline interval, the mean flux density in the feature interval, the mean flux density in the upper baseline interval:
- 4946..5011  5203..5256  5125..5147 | 1.5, 115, 133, 159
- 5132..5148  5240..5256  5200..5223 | -4.4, 134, 169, 146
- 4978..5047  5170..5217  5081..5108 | 2.0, 114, 125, 160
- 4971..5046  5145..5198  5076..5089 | 0.4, 113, 124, 144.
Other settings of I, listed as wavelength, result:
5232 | 160.1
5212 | 170.9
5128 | 126.3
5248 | 147.3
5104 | 113.3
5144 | 130.2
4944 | 123.3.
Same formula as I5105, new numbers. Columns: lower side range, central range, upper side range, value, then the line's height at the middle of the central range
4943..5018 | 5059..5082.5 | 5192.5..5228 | 0.11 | 135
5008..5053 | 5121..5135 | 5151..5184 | 0.01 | 134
